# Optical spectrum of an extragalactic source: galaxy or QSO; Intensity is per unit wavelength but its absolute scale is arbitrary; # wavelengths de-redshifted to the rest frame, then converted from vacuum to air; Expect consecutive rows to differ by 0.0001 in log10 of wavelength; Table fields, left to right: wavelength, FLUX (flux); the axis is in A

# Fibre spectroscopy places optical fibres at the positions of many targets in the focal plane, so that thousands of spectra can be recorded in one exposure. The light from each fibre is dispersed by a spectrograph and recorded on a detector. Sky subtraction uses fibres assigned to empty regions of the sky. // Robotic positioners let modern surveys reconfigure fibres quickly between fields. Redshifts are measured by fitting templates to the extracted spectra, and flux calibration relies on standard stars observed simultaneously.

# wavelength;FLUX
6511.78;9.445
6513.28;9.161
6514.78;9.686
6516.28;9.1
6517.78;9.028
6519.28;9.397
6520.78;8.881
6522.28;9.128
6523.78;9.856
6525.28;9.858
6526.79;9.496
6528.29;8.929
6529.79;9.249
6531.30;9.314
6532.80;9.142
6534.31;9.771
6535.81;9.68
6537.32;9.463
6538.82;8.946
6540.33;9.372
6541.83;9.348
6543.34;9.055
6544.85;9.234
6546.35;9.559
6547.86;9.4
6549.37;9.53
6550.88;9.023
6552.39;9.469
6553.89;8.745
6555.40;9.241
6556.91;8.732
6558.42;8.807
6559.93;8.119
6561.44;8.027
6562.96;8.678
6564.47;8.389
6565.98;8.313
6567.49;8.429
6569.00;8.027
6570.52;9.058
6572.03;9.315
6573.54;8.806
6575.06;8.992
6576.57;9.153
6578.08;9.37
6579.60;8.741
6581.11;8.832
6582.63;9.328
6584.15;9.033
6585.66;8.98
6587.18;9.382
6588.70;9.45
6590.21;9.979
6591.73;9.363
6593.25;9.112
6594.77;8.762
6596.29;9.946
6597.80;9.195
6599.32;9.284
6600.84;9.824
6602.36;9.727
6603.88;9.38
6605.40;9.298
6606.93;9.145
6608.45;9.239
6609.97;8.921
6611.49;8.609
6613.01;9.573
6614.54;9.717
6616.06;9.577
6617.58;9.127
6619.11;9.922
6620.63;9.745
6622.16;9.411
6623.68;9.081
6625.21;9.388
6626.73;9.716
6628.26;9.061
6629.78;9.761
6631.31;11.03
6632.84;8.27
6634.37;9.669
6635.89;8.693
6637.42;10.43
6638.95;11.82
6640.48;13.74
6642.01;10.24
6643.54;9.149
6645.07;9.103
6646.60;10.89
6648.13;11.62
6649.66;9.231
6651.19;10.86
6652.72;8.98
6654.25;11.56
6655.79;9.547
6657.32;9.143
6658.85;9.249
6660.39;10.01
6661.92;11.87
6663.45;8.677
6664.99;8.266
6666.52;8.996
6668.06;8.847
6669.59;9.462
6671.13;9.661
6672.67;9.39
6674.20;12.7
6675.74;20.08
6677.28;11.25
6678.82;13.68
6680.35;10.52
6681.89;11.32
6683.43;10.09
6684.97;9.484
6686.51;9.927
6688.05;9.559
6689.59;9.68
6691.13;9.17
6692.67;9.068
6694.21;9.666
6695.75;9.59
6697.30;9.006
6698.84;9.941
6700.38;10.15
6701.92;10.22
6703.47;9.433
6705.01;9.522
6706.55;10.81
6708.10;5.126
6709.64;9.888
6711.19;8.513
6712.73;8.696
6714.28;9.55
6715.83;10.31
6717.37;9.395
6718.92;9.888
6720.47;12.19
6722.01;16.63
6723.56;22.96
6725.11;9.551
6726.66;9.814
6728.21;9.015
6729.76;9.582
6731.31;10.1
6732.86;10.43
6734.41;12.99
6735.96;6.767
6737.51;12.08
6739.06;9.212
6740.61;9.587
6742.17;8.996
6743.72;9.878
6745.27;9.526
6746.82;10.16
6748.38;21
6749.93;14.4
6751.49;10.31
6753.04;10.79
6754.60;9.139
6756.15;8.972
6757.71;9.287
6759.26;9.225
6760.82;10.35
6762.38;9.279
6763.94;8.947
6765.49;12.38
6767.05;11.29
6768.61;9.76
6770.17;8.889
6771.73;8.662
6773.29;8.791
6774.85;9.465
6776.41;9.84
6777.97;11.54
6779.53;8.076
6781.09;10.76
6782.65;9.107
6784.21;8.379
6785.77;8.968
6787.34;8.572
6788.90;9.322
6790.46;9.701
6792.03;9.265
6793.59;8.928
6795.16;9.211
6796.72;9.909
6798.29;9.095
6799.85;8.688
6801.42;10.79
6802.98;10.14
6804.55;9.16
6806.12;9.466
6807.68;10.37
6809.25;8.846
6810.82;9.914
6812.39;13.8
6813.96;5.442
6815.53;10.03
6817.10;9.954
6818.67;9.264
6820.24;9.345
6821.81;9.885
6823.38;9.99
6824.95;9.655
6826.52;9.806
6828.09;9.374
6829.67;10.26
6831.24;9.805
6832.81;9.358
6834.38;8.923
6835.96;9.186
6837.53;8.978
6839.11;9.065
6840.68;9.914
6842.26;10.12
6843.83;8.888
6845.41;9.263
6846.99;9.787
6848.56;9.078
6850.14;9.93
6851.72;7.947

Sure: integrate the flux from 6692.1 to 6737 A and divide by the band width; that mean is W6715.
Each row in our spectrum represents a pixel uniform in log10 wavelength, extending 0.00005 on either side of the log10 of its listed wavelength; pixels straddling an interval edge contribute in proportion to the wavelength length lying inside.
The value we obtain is 10.3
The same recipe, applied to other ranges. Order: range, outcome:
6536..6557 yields 9.25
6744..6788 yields 10.2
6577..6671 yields 9.61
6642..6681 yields 10.5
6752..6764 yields 9.55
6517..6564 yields 9.17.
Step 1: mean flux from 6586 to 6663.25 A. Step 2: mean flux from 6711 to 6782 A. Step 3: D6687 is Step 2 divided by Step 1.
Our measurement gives 1.09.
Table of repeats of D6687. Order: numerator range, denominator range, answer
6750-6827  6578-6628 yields 1.03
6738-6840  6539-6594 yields 1.09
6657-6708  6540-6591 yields 1.13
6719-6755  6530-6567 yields 1.27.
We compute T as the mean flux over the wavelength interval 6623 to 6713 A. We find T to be 10.1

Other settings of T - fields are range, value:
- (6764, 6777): 9.83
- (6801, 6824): 9.74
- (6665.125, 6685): 11.2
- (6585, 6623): 9.39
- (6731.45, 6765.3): 10.6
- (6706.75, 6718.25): 8.89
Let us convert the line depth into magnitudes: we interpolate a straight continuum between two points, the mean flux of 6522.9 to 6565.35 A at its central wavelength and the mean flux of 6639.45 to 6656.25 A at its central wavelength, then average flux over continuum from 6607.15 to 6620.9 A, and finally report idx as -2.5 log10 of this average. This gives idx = 0.08 mag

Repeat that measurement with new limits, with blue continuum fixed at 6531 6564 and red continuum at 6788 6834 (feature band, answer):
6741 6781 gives -0.092 mag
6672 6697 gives -0.166 mag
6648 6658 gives -0.083 mag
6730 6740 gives -0.084 mag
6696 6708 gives -0.021 mag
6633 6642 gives -0.149 mag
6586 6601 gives -0.024 mag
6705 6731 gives -0.137 mag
